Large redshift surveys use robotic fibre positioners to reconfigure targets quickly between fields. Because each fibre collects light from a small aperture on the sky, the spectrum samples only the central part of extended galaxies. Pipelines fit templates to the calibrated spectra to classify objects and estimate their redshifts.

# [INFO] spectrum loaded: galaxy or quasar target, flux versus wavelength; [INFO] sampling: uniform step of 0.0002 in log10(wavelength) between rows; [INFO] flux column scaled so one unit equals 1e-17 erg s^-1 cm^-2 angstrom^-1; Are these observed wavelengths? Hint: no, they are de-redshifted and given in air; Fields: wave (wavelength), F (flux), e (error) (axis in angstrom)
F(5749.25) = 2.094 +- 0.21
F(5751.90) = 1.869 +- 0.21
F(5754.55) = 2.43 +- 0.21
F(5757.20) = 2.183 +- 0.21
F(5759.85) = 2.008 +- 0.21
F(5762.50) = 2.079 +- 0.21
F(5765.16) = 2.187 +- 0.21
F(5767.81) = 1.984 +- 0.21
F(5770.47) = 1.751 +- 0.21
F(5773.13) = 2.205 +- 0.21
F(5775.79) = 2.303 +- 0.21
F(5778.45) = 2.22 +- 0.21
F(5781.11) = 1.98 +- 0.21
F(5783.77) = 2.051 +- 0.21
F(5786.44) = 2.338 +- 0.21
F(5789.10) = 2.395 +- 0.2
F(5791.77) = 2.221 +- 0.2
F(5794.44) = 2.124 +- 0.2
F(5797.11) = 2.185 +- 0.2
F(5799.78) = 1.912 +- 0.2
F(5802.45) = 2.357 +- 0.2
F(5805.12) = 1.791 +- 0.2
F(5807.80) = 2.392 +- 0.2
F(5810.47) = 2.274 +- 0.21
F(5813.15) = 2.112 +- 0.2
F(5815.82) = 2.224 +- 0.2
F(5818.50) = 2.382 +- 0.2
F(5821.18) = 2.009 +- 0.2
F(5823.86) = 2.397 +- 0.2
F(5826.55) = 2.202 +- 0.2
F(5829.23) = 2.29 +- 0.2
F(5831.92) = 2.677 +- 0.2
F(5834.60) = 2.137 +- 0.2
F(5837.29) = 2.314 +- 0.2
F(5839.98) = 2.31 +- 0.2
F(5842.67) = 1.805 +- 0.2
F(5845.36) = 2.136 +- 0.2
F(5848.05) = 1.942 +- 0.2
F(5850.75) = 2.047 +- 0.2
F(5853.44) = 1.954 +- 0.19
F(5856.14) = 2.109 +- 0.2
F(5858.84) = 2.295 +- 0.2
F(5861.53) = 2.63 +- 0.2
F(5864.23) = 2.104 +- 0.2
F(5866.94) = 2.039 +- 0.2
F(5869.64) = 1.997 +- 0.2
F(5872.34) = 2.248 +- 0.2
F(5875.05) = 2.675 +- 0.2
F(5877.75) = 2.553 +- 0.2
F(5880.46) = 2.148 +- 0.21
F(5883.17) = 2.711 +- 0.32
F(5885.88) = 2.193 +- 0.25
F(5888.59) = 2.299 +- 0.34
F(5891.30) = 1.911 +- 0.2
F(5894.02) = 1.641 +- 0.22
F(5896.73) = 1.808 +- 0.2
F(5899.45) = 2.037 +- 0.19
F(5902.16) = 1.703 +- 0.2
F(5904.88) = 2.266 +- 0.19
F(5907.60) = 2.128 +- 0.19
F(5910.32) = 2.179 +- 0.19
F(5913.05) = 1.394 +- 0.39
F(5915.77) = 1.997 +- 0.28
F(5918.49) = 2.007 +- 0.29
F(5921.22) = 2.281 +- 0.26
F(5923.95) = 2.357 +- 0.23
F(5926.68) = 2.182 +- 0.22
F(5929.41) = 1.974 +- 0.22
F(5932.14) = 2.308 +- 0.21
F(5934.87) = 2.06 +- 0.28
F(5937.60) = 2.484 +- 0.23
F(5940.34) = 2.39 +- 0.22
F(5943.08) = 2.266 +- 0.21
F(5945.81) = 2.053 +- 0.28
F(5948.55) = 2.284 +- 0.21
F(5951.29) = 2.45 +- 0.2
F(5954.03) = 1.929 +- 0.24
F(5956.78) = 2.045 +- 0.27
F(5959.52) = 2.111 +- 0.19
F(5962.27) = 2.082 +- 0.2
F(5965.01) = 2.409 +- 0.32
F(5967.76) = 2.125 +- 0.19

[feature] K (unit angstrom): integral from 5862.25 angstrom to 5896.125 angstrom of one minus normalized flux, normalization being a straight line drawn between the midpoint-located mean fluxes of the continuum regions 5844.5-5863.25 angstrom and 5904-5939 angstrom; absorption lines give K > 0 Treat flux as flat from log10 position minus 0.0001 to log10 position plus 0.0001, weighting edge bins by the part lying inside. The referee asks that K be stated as -1.00 angstrom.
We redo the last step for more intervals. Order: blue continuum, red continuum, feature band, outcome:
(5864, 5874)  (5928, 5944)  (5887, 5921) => 3.5 angstrom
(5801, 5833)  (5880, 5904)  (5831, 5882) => -1.6 angstrom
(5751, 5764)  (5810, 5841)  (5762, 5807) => 1.2 angstrom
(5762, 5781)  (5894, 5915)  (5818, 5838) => -2.8 angstrom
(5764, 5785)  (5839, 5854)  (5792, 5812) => -0.8 angstrom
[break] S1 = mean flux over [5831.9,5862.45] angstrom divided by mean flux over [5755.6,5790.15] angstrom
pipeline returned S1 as 1.0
